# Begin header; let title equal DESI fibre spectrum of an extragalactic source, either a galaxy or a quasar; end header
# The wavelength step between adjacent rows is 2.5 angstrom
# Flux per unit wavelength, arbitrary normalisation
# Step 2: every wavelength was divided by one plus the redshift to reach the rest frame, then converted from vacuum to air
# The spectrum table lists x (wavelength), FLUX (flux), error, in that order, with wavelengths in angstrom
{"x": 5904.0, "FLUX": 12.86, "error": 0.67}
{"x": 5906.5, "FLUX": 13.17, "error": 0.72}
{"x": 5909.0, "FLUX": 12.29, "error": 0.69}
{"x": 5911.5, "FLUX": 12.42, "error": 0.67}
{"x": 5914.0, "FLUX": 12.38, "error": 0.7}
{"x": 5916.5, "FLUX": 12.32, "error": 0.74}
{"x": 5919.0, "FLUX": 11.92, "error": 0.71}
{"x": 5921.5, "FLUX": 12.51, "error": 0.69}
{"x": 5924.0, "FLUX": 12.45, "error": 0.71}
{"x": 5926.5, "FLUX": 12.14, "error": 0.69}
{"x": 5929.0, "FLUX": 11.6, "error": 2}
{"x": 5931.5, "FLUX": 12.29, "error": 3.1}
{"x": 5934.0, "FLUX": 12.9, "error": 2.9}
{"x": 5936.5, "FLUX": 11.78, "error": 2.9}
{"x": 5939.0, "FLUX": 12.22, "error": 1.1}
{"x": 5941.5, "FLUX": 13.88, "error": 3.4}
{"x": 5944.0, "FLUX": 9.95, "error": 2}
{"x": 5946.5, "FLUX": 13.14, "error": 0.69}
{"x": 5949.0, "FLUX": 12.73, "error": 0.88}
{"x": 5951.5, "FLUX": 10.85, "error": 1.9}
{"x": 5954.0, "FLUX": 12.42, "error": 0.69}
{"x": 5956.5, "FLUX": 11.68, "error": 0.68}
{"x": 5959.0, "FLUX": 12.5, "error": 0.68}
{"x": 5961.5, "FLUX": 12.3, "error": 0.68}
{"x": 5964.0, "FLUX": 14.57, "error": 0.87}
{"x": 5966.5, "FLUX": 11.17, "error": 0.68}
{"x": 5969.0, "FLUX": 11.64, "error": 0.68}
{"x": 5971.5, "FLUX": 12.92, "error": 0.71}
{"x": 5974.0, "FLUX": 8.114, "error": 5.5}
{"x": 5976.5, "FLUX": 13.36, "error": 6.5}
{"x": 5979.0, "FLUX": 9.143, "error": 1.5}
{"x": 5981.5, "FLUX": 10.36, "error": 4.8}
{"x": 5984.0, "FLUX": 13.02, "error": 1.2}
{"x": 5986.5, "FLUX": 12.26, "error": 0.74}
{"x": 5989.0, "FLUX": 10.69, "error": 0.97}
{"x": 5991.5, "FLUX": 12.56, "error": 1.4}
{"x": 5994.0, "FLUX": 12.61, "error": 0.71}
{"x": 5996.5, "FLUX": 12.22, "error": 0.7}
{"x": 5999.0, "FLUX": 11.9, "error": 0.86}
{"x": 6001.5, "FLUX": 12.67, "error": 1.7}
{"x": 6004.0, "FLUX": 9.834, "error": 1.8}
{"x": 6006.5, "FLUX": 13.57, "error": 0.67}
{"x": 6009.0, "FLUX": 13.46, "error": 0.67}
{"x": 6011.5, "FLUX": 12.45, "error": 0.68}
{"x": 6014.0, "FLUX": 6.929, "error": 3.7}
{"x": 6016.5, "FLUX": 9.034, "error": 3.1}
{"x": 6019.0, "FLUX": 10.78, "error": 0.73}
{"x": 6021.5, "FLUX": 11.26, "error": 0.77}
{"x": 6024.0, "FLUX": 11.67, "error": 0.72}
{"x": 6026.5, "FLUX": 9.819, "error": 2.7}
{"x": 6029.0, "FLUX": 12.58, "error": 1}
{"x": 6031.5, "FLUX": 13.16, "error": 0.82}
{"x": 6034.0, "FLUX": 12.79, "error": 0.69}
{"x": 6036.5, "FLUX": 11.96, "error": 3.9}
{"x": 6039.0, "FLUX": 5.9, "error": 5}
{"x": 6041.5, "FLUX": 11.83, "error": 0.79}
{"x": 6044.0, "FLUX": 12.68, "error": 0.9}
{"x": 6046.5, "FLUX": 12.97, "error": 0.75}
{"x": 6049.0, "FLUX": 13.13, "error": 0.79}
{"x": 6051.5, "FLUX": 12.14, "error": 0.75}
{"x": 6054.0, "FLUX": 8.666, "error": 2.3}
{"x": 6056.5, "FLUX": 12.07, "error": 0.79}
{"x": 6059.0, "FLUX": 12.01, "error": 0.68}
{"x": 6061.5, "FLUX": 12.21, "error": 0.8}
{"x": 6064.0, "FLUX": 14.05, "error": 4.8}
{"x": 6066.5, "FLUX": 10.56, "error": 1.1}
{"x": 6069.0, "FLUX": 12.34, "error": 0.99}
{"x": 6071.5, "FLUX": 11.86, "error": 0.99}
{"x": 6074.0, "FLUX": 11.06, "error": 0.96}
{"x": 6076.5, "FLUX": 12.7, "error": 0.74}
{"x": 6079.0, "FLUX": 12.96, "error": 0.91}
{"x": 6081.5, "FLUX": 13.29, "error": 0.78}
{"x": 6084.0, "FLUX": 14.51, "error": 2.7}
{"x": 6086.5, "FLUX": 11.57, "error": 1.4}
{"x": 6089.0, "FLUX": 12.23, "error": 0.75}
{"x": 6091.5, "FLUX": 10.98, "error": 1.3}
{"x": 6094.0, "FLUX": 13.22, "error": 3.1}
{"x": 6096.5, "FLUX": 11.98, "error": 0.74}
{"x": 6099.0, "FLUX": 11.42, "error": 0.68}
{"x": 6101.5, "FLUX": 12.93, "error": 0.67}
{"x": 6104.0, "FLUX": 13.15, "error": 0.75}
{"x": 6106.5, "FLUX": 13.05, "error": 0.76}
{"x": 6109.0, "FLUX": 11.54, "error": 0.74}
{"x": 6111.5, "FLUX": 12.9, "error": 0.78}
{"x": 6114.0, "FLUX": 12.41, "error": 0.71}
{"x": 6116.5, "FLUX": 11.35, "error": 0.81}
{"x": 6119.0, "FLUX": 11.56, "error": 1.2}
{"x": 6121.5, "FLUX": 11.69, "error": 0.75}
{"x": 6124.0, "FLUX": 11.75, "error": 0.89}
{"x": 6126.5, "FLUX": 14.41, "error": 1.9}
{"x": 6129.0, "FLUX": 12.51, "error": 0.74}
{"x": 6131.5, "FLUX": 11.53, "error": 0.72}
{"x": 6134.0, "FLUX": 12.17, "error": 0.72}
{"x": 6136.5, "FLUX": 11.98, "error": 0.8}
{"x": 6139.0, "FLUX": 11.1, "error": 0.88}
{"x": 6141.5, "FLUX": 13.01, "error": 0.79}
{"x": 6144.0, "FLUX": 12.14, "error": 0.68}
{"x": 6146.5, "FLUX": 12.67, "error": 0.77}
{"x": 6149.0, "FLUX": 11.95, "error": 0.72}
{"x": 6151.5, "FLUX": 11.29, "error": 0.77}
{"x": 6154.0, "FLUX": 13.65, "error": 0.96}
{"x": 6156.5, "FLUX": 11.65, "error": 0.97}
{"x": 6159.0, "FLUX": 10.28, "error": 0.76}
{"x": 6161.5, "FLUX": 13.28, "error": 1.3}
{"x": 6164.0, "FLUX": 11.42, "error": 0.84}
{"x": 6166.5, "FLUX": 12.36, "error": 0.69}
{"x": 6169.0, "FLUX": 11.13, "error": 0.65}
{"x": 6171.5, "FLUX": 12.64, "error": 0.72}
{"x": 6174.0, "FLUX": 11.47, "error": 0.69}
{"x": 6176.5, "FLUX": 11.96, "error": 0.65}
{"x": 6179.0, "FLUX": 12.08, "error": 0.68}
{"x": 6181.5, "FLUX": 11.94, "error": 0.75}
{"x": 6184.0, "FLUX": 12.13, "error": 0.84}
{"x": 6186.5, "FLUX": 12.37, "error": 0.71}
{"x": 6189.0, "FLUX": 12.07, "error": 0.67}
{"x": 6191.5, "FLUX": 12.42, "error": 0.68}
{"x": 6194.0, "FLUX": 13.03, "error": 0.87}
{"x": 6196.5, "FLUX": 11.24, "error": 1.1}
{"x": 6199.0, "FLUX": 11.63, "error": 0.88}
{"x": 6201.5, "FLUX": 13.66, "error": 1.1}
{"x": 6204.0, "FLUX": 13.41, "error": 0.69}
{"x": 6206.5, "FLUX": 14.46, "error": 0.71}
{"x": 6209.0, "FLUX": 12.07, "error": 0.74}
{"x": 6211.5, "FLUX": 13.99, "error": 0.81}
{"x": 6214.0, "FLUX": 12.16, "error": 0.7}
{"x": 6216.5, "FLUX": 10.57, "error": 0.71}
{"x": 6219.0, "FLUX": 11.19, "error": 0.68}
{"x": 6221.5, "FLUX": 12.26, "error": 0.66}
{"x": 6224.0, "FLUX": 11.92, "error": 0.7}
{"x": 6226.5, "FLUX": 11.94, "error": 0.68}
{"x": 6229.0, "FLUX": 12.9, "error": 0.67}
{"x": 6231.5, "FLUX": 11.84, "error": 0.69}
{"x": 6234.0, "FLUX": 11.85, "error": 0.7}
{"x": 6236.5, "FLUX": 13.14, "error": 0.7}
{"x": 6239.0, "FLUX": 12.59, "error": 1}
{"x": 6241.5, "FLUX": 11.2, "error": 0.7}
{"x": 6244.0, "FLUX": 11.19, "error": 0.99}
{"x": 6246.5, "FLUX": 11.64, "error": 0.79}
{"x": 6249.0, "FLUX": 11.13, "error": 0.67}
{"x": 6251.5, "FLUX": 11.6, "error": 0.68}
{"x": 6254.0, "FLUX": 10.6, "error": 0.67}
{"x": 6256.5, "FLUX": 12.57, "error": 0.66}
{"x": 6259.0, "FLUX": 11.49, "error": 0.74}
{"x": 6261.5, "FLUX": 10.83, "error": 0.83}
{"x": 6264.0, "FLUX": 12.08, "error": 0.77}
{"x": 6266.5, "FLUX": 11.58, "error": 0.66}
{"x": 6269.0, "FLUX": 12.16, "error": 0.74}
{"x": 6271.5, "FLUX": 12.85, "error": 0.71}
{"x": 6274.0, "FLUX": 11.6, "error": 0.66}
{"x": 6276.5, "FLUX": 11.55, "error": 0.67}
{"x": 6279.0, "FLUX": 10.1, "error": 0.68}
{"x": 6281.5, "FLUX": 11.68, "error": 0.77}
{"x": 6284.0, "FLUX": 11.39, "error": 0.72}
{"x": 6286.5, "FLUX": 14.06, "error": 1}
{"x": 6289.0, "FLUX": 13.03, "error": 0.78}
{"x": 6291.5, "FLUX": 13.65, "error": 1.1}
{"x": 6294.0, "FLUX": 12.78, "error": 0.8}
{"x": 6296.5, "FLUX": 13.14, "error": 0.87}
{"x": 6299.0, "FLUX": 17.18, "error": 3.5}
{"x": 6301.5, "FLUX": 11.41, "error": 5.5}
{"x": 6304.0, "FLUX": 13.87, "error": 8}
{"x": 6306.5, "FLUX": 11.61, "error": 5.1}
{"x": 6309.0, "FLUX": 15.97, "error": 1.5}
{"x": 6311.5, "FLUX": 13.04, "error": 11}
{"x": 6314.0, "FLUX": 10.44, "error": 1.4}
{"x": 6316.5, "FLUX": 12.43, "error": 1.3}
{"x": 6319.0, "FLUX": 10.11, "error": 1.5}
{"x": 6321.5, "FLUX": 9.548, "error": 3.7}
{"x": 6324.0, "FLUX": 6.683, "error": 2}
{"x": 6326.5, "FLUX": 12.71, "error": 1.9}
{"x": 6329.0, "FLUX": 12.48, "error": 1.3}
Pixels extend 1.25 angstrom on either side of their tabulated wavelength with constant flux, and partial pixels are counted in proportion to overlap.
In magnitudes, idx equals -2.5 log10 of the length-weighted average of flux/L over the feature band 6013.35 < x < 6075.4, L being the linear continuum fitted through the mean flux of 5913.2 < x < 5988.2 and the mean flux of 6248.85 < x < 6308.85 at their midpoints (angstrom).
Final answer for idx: 0.07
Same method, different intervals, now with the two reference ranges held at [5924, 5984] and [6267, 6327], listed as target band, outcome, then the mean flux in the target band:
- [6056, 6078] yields -0.008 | 12.1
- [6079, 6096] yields -0.052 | 12.6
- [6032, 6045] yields 0.082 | 11.1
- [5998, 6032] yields 0.061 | 11.3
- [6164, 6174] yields 0.018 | 11.9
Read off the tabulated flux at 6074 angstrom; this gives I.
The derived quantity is 11.06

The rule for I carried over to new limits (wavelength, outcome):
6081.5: 13.29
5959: 12.5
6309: 15.97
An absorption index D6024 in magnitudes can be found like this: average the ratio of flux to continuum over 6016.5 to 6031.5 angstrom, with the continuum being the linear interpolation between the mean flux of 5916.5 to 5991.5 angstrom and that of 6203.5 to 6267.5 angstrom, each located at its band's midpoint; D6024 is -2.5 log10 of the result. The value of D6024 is 0.072 mag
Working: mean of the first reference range 12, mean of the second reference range 12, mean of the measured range 11.2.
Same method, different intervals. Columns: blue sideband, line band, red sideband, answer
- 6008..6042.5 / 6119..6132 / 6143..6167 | -0.05 mag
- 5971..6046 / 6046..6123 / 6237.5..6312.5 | -0.05 mag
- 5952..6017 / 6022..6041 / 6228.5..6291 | 0.05 mag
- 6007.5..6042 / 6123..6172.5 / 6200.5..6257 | -0.04 mag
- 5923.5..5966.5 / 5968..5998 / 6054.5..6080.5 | 0.06 mag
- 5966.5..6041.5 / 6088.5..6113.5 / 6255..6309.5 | -0.05 mag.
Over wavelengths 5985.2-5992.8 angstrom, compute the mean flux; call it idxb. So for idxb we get 11.8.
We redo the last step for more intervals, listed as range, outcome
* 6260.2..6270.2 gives 11.7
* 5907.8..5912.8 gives 12.4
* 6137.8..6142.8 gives 12.1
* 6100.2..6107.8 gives 13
